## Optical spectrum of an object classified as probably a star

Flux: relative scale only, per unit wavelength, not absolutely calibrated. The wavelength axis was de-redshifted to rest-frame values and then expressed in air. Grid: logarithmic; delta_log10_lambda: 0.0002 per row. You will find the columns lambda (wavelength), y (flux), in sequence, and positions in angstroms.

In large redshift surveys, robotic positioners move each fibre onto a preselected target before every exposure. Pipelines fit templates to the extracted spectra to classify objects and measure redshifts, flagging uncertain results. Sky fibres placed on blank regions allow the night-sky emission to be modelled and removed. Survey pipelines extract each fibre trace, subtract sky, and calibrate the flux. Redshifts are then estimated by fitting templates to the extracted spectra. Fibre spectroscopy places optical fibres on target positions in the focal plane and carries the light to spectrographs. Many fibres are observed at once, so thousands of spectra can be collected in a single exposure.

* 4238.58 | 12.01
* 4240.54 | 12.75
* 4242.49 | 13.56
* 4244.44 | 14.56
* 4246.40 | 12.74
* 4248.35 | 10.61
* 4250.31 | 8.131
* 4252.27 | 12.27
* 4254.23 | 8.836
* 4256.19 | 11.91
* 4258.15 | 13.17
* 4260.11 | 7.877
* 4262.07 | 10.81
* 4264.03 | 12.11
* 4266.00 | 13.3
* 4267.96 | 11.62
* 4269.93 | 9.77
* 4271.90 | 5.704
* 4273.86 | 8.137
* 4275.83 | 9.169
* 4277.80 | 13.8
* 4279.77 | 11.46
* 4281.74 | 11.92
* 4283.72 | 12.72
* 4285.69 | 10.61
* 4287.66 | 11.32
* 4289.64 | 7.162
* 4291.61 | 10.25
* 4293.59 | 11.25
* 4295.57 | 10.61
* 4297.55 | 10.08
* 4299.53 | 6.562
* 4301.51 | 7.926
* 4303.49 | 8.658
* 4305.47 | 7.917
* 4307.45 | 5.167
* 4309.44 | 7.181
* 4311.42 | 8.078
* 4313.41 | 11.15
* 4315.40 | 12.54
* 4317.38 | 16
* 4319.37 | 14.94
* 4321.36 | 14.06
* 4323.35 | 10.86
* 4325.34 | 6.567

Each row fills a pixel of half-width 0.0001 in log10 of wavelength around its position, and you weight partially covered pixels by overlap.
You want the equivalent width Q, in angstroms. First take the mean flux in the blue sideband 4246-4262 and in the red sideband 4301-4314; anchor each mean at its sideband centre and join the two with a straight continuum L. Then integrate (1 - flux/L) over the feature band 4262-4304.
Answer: -4.9 angstroms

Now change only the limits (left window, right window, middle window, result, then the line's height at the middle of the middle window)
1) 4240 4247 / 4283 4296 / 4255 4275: 2.8 angstroms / 12.1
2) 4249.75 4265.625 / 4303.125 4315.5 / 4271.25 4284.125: -0.8 angstroms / 9.87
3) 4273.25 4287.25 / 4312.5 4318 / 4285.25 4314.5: 7.9 angstroms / 12.3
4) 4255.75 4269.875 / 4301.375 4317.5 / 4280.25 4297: -1.0 angstroms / 10.1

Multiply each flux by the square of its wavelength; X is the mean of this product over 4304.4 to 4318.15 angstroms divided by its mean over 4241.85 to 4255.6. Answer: 0.86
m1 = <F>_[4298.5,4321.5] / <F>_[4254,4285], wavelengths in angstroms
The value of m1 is 0.9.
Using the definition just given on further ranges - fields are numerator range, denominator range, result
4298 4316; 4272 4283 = 0.79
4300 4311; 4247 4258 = 0.69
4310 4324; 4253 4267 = 1.11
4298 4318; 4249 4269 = 0.82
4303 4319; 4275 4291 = 0.89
